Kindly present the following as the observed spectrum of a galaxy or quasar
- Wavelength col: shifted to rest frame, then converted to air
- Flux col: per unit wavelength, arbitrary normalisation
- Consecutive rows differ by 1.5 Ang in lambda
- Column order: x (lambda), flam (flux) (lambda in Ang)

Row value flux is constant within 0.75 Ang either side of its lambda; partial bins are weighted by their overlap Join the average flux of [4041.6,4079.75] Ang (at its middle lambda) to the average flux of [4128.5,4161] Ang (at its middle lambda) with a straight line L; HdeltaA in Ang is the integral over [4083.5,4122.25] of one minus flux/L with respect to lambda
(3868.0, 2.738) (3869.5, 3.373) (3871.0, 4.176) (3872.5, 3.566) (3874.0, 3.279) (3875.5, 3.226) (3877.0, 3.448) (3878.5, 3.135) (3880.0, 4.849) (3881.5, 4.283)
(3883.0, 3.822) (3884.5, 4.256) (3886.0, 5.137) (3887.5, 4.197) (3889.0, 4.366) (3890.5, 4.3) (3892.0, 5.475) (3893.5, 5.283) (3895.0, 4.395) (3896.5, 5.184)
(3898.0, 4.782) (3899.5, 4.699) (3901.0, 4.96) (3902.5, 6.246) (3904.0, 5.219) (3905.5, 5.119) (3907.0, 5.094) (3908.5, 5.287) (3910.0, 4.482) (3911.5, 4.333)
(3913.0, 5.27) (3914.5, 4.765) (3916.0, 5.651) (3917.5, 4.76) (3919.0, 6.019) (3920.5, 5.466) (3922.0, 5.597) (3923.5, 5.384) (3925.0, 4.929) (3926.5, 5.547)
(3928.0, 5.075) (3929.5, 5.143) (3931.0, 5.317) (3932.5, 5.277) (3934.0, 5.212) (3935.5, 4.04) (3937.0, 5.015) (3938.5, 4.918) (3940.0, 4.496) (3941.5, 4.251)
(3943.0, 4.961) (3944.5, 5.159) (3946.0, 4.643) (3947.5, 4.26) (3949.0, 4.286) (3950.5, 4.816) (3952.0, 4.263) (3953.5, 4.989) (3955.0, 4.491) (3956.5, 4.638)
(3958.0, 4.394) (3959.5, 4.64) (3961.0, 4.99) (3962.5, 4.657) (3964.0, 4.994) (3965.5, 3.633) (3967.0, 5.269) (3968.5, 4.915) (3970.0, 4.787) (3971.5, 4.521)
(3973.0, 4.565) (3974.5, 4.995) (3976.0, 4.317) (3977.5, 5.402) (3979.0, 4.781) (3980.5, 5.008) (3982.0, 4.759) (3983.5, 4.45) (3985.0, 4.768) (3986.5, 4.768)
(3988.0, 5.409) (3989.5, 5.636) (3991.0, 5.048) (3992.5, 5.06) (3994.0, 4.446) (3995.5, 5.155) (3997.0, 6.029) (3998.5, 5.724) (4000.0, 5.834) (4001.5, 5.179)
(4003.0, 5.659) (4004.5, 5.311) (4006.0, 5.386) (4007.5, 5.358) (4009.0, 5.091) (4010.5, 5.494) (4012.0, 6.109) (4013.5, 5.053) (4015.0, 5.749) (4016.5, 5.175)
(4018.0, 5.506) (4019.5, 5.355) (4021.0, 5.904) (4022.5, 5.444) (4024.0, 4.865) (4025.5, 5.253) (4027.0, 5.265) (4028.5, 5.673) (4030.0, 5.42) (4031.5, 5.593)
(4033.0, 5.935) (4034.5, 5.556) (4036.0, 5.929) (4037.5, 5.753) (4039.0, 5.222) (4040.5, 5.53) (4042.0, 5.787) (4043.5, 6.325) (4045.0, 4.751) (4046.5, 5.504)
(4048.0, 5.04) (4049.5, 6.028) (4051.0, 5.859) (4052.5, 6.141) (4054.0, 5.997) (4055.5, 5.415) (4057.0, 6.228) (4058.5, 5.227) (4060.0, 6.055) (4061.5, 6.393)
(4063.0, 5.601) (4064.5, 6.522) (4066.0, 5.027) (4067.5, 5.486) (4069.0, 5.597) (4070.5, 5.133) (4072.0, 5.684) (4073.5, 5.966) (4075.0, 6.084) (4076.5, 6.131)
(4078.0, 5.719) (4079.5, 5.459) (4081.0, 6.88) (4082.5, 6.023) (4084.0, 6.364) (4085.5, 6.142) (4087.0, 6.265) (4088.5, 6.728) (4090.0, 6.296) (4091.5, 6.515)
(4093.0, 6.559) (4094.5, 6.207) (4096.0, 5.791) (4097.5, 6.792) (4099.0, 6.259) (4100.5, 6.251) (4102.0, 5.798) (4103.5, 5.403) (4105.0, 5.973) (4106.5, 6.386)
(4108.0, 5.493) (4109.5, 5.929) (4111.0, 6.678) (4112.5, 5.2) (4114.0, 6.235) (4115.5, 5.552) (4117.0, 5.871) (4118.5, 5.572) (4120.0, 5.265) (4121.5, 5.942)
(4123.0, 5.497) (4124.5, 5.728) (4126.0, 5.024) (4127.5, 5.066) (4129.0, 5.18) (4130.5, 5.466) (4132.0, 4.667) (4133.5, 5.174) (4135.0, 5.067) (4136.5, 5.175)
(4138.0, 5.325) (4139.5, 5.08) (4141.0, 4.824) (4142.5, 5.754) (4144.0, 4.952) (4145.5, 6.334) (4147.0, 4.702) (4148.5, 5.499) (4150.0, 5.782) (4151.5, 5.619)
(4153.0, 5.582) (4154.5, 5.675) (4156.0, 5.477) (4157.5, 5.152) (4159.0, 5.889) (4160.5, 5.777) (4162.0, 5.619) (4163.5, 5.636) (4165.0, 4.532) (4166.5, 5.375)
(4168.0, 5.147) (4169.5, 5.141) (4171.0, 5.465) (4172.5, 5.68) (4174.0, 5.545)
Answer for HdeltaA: -3.5 Ang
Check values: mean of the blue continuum 5.74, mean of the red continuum 5.37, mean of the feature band 6.05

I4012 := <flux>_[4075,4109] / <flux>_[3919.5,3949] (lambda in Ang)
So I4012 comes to 1.24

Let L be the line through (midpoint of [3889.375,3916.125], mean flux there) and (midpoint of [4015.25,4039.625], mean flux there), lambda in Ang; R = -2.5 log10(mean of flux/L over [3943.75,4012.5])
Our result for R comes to 0.075 mag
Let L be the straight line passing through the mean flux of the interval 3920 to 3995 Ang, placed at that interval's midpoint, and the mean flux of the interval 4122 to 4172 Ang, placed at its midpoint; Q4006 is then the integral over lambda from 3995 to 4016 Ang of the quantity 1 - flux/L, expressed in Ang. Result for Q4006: -2.3 Ang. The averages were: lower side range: 4.85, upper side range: 5.35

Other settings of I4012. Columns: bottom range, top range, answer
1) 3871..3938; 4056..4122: 1.25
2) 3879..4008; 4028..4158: 1.16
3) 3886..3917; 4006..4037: 1.11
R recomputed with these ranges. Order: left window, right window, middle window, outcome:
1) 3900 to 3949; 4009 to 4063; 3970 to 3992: 0.095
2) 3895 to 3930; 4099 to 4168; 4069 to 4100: -0.131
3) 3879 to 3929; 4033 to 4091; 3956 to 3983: 0.129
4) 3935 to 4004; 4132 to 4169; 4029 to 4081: -0.127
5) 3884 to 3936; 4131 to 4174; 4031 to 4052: -0.084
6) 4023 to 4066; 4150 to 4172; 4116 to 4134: 0.028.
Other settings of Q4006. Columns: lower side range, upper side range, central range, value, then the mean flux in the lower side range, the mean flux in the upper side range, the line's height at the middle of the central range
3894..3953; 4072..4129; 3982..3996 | 1.0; 4.98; 5.96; 5.35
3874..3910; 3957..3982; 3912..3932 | -2.7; 4.61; 4.74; 4.66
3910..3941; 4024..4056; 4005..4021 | 0.1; 5.09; 5.6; 5.48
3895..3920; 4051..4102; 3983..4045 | 2.9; 5.1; 6.02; 5.68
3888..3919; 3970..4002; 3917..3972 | 1.7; 5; 5.03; 5.02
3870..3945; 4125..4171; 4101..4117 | -1.9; 4.77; 5.33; 5.24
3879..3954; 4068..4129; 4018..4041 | 0.1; 4.9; 5.93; 5.54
